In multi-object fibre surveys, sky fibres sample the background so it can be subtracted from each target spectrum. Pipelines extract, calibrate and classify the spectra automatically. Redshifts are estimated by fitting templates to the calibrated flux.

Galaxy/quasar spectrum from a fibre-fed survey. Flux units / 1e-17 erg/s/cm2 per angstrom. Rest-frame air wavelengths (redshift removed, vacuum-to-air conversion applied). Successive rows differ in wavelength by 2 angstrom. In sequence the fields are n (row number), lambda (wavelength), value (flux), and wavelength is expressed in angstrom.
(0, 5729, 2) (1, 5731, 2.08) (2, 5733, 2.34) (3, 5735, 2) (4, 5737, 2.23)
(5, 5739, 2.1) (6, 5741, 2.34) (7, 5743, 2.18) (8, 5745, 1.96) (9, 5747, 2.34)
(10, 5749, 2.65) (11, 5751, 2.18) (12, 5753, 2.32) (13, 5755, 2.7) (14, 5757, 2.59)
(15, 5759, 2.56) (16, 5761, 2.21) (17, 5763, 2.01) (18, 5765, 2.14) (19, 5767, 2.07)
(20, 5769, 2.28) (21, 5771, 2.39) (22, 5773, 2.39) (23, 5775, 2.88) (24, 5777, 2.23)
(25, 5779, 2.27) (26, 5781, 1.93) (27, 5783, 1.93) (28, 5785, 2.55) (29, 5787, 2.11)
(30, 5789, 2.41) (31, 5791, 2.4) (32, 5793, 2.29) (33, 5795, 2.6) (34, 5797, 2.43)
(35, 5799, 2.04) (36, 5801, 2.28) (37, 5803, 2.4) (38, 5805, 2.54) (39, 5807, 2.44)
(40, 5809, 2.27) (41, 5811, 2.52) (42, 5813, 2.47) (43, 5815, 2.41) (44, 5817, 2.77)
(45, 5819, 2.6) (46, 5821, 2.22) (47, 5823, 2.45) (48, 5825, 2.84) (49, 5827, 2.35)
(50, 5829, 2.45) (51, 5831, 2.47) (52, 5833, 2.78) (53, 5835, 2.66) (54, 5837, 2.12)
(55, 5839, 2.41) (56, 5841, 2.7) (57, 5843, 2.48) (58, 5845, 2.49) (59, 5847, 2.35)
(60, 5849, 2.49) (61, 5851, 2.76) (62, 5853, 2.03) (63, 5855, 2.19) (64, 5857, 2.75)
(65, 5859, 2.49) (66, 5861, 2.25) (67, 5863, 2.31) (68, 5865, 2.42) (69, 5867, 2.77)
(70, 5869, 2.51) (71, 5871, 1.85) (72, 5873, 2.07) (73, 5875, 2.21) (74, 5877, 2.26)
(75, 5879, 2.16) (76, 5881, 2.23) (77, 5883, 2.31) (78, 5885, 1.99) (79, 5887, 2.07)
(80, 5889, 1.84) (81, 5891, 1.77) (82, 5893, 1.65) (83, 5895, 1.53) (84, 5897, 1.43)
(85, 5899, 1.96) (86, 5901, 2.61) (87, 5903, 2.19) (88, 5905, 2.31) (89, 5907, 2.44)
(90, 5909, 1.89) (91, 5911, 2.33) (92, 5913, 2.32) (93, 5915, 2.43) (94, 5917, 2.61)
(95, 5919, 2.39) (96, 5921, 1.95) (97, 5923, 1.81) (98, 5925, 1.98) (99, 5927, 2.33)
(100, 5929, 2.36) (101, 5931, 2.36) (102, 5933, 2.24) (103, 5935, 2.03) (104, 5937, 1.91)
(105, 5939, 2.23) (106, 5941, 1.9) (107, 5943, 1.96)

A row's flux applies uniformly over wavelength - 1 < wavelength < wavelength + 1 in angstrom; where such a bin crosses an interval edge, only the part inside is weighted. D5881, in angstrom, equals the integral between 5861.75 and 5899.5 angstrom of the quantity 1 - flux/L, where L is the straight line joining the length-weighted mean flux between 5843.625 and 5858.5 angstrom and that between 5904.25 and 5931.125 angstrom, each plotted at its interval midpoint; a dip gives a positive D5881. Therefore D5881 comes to 4.6 angstrom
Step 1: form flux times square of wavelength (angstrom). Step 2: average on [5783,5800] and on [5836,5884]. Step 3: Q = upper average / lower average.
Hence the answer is 1.04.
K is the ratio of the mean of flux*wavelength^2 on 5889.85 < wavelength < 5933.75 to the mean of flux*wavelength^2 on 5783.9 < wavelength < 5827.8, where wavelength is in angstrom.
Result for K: 0.91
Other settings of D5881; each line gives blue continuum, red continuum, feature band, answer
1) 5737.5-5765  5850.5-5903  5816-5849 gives -4.3 angstrom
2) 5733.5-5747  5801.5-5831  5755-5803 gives 0.1 angstrom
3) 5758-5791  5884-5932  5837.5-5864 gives -3.1 angstrom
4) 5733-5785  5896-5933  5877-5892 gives 1.0 angstrom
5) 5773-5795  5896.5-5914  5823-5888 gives -4.1 angstrom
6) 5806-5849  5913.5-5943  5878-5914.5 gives 3.4 angstrom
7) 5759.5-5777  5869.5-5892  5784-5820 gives -3.0 angstrom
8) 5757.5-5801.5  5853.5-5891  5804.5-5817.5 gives -1.1 angstrom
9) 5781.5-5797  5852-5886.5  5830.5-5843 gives -1.2 angstrom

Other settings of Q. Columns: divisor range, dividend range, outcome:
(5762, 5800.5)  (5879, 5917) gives 0.95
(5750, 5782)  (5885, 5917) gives 0.93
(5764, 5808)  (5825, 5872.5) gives 1.08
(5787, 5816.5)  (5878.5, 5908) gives 0.88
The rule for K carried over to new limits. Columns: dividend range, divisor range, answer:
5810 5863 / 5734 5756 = 1.12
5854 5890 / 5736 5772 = 1.03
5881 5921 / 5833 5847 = 0.86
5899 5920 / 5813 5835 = 0.95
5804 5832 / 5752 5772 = 1.09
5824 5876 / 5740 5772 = 1.09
